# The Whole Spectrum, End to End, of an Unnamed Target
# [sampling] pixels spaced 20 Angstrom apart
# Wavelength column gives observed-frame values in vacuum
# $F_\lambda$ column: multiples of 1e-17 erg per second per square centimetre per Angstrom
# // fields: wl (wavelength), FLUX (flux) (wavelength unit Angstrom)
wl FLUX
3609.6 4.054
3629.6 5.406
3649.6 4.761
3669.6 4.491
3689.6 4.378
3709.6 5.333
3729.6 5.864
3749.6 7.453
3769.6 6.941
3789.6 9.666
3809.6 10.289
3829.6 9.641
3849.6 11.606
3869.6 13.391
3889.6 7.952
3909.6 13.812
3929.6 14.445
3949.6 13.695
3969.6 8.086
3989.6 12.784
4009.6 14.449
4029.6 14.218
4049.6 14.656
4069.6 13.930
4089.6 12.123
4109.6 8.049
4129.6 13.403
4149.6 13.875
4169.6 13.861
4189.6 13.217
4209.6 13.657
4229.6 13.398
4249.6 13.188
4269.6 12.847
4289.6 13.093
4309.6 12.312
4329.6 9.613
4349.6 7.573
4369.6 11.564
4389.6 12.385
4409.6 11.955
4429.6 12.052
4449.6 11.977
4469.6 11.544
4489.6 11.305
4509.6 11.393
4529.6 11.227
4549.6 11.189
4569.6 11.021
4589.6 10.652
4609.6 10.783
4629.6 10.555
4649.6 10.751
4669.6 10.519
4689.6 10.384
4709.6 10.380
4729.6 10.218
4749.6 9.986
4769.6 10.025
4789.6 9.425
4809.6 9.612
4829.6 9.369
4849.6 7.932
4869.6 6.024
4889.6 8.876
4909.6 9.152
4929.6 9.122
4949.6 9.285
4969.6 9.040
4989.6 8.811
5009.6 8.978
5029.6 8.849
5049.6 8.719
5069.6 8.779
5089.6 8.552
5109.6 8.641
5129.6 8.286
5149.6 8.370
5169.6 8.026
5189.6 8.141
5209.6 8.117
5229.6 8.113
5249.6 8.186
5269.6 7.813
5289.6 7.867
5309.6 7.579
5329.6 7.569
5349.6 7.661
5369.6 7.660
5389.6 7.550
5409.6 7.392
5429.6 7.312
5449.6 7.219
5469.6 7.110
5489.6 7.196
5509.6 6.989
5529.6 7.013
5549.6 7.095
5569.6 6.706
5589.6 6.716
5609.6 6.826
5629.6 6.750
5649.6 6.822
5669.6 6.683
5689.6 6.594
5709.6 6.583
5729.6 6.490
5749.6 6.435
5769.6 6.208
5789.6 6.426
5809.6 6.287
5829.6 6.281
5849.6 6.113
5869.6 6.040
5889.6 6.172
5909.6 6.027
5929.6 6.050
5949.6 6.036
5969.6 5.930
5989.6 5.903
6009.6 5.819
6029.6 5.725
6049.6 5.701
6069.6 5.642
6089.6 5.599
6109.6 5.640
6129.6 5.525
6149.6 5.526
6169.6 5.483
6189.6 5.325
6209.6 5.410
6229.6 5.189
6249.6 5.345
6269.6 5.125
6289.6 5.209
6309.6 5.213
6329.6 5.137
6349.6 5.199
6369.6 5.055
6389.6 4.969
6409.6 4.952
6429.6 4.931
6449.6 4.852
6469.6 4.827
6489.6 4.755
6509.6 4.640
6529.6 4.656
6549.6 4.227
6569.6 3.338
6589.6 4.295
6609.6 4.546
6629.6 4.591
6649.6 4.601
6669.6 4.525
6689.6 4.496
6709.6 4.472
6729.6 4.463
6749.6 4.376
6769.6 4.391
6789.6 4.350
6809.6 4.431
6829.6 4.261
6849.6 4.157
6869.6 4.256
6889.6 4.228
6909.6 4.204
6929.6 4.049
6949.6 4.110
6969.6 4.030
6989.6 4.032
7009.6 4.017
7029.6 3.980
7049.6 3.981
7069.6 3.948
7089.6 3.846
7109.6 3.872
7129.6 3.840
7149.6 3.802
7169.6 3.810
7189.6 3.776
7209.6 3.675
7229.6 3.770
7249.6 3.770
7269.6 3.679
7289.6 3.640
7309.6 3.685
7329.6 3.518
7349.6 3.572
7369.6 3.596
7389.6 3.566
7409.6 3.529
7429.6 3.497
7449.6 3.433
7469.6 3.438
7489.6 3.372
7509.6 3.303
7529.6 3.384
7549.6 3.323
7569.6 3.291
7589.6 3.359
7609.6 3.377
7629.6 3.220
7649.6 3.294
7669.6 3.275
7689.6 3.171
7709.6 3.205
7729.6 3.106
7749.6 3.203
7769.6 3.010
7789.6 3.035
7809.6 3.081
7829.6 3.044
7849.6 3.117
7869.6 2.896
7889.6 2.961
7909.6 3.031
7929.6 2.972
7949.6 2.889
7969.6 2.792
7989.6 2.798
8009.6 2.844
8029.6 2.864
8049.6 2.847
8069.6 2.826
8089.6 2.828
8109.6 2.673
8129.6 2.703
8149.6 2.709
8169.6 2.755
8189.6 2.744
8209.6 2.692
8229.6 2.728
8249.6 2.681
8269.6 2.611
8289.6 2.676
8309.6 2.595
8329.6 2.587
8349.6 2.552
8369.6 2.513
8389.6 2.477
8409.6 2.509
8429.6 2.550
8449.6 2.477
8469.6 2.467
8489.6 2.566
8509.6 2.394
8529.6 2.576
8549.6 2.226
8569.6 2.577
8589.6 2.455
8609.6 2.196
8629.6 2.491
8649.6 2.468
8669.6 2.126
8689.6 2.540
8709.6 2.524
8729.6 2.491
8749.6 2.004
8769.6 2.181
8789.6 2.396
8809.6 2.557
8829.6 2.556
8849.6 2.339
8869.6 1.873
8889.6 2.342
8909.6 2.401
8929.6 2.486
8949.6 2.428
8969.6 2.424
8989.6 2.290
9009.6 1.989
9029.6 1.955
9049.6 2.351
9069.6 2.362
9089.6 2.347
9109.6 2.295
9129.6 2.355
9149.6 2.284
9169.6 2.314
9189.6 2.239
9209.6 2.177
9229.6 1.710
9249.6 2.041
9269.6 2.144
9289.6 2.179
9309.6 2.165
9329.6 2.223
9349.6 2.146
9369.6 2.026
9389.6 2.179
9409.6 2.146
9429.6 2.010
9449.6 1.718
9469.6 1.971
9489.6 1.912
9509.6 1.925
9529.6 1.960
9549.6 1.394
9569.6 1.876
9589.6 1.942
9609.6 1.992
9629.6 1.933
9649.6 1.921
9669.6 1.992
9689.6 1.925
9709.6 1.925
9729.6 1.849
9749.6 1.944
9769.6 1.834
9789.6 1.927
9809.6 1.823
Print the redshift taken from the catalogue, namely 0.000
